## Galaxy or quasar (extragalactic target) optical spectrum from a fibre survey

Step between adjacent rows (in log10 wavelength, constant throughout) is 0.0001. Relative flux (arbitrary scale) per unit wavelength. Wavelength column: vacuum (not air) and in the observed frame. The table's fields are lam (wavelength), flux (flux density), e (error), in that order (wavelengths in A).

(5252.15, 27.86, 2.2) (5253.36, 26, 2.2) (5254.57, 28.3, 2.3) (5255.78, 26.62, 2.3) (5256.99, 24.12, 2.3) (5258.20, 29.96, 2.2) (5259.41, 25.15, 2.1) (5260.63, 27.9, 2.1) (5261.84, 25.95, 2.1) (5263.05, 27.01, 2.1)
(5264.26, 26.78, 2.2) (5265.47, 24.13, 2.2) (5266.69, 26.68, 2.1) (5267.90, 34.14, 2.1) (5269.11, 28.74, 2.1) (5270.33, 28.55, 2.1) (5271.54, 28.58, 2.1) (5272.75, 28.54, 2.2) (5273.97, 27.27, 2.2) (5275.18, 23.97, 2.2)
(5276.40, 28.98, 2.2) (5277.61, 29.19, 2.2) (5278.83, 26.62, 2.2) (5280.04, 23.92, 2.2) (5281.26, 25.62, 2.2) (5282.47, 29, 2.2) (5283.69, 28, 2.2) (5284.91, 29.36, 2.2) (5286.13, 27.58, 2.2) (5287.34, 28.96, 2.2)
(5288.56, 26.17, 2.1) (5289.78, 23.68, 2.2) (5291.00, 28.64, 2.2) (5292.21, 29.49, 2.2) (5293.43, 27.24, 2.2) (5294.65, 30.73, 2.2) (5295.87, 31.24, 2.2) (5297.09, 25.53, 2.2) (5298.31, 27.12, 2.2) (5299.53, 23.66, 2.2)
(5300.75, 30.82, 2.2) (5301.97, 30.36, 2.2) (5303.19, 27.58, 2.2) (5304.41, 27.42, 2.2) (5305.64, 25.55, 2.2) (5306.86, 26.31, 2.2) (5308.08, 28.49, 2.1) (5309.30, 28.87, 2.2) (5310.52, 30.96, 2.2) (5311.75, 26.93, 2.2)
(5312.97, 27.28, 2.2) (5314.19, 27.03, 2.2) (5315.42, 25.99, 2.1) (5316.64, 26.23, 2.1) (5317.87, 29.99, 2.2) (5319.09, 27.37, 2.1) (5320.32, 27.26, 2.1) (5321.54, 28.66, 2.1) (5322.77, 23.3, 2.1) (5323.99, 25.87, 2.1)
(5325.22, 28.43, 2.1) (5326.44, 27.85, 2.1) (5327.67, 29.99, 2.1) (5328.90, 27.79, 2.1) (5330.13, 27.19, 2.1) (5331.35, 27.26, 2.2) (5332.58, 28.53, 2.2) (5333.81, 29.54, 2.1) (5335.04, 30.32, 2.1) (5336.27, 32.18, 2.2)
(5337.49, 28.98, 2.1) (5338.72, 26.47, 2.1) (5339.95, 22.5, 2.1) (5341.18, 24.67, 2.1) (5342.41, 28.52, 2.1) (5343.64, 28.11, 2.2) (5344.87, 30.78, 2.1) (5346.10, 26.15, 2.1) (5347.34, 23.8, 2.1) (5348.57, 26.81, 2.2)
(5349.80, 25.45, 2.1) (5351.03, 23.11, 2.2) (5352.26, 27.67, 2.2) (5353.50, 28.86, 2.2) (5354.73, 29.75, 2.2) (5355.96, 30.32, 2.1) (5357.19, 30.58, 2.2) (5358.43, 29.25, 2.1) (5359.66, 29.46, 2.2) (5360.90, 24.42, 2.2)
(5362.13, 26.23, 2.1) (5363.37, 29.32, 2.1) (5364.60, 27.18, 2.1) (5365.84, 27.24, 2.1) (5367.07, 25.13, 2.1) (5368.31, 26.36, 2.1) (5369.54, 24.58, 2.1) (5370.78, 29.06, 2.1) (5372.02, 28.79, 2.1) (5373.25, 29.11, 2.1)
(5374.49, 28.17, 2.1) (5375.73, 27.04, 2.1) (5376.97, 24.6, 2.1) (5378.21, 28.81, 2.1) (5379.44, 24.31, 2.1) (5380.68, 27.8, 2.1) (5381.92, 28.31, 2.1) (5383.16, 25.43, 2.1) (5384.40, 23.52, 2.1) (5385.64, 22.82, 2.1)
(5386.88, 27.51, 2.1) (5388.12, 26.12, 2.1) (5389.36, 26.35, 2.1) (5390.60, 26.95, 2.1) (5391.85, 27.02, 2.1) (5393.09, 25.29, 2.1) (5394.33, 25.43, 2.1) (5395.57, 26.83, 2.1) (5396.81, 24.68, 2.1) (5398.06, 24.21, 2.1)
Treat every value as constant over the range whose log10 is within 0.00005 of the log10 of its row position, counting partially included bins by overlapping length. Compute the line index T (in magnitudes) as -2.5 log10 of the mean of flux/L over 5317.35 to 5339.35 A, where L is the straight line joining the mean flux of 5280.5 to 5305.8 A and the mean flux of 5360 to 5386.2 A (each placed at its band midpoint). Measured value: -0.035 mag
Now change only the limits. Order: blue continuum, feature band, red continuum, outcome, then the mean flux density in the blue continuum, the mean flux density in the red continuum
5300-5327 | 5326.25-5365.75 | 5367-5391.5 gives -0.03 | 27.6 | 26.6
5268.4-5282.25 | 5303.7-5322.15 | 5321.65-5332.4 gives -0.01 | 27.4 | 27.3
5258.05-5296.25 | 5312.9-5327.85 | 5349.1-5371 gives 0.01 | 27.7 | 27.4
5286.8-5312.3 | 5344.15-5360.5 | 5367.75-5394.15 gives -0.03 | 27.9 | 26.6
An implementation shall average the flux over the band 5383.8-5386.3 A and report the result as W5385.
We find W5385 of 23.2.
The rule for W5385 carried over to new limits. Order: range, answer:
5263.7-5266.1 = 25.4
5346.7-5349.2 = 25.3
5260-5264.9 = 26.9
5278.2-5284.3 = 26.6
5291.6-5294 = 28.5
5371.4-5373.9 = 29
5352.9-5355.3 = 29.3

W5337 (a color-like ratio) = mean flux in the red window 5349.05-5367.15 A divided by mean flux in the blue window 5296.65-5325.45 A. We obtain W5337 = 1.01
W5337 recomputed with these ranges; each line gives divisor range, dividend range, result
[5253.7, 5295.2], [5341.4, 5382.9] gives 1.00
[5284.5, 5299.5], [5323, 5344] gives 1.00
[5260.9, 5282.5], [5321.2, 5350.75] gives 1.00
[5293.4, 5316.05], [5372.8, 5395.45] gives 0.95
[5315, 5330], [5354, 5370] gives 1.01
